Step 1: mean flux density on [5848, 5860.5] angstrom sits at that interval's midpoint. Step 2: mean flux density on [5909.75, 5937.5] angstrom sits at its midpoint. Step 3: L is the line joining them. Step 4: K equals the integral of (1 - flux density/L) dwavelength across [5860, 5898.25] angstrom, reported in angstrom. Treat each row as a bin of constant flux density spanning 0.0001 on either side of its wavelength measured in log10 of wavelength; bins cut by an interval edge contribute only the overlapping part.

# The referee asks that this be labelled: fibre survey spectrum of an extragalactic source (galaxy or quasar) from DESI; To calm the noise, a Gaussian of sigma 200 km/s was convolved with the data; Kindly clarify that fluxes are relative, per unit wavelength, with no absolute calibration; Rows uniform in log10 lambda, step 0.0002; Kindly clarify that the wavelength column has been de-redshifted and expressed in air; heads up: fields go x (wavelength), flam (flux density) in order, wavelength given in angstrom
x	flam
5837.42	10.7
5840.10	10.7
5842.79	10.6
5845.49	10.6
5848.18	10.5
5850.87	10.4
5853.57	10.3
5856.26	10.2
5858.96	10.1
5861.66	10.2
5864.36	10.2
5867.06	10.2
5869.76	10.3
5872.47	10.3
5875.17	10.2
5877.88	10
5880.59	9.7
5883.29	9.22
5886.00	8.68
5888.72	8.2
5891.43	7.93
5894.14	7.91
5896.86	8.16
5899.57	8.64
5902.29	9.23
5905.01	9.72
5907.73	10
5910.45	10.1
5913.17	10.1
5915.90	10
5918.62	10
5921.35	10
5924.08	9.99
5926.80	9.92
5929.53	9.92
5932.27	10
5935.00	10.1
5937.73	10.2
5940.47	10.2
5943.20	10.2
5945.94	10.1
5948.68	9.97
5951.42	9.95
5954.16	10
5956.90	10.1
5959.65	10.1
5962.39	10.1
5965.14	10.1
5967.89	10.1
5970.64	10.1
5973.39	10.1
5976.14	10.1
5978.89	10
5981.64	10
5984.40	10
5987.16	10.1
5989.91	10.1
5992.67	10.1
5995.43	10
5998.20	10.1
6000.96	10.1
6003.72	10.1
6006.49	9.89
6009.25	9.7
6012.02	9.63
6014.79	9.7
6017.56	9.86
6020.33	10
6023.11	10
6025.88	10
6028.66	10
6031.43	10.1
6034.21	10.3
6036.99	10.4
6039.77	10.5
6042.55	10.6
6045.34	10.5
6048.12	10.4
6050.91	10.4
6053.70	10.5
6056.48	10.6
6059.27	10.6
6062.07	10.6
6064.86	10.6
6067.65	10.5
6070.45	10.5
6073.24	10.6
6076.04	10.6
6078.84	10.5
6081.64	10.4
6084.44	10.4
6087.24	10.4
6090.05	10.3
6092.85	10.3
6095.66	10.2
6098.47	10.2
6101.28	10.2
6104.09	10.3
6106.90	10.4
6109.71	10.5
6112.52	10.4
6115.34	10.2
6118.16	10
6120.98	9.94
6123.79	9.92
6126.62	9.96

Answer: 3.1 angstrom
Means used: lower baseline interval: 10.3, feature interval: 9.38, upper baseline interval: 10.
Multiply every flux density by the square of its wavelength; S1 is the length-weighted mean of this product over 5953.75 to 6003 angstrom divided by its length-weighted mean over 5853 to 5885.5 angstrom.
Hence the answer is 1.04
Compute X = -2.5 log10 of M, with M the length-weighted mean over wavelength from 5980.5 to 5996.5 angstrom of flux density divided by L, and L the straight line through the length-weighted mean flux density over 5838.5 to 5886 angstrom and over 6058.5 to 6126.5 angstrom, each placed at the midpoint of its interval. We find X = 0.02 mag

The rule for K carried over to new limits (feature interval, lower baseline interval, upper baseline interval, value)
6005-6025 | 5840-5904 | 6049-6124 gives 0.61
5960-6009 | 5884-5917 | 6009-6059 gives -1.43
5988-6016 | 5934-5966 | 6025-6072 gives 0.87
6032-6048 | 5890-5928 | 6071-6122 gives -0.61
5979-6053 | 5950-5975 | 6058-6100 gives 1.02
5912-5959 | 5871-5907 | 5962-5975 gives -1.80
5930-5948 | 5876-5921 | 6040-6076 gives -1.01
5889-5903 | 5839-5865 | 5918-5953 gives 2.58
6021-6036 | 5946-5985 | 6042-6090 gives 0.36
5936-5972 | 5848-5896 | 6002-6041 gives -0.88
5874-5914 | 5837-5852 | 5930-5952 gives 4.48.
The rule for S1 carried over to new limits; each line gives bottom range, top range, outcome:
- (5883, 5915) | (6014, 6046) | 1.18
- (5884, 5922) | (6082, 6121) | 1.20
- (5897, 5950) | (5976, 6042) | 1.05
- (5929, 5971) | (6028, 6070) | 1.07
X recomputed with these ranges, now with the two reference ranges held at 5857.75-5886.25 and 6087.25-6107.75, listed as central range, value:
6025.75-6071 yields -0.023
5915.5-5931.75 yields 0.007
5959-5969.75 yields -0.001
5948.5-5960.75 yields 0.006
